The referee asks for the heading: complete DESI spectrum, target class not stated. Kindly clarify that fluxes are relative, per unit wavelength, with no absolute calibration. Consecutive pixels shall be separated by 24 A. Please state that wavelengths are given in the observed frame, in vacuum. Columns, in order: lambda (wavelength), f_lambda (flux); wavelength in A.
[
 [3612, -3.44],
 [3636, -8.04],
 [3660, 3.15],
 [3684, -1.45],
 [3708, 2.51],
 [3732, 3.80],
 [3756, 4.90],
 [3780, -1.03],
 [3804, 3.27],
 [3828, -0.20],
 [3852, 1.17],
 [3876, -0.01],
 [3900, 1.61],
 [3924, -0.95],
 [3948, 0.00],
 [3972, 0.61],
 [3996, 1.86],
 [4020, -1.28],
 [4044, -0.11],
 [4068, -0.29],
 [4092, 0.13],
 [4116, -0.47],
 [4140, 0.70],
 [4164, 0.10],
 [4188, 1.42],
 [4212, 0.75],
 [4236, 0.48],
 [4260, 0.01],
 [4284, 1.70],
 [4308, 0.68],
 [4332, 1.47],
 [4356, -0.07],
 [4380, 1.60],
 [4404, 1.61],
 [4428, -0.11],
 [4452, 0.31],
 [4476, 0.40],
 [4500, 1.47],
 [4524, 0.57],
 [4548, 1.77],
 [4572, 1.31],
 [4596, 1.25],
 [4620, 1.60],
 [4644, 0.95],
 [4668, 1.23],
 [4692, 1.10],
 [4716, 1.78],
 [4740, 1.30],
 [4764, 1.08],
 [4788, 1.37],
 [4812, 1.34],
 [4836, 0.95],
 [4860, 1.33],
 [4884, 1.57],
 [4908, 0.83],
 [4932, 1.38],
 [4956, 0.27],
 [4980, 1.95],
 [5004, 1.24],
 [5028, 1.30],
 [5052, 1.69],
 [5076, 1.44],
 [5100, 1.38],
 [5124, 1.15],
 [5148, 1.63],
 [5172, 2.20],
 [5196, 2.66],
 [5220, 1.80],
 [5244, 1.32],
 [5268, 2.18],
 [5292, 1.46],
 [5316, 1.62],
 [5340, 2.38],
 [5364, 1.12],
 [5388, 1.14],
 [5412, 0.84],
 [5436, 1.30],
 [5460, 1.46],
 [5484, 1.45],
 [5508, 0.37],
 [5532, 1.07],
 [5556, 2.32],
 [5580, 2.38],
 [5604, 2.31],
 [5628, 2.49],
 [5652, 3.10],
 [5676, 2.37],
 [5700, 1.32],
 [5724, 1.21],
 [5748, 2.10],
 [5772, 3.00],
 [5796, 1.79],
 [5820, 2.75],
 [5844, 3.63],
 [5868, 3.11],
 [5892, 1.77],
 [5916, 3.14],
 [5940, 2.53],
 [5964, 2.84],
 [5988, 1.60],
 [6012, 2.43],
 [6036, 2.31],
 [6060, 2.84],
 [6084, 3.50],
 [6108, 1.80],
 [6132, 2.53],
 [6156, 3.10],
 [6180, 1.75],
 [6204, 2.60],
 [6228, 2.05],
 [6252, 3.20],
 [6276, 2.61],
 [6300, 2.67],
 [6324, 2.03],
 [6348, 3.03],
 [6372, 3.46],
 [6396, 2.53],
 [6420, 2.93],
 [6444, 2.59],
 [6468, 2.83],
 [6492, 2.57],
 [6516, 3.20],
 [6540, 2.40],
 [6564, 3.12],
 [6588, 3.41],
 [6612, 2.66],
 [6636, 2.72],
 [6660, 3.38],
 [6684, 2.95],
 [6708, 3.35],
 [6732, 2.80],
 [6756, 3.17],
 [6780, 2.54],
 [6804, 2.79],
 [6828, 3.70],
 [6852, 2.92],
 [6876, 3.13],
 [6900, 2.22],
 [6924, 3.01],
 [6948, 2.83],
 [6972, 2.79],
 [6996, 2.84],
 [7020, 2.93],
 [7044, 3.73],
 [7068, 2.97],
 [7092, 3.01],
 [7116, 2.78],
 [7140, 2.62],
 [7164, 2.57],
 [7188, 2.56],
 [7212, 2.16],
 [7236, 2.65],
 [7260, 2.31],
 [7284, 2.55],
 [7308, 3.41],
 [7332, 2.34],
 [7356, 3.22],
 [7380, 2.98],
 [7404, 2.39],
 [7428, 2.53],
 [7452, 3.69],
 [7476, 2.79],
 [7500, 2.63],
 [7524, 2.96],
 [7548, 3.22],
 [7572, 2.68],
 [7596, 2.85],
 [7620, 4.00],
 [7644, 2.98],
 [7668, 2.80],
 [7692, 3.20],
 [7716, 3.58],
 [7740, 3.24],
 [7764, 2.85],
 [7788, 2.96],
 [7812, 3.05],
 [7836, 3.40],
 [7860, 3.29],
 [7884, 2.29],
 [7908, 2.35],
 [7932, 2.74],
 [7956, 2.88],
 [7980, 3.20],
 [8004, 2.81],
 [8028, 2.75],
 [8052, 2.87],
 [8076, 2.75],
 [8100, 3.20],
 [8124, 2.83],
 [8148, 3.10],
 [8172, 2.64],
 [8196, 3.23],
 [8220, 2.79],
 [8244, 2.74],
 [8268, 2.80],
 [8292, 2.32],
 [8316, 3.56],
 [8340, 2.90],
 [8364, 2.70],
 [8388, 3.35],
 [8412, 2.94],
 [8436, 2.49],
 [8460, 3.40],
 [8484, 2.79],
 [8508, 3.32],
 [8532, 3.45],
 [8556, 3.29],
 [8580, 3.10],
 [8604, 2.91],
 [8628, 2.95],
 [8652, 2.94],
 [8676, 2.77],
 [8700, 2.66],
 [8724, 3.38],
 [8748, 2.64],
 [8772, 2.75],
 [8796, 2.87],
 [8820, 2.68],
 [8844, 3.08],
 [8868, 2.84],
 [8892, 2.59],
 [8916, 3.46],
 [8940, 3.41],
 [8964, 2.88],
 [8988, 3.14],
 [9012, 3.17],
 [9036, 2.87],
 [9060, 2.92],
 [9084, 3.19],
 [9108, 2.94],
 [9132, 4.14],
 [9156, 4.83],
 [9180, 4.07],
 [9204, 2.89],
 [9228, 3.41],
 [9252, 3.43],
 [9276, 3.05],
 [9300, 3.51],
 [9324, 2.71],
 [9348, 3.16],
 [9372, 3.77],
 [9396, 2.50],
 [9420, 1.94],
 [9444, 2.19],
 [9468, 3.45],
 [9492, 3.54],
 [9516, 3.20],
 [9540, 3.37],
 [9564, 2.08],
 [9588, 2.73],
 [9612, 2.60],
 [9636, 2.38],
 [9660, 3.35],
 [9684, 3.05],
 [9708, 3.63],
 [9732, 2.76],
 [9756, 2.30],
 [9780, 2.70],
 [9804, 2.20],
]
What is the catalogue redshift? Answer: 0.39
